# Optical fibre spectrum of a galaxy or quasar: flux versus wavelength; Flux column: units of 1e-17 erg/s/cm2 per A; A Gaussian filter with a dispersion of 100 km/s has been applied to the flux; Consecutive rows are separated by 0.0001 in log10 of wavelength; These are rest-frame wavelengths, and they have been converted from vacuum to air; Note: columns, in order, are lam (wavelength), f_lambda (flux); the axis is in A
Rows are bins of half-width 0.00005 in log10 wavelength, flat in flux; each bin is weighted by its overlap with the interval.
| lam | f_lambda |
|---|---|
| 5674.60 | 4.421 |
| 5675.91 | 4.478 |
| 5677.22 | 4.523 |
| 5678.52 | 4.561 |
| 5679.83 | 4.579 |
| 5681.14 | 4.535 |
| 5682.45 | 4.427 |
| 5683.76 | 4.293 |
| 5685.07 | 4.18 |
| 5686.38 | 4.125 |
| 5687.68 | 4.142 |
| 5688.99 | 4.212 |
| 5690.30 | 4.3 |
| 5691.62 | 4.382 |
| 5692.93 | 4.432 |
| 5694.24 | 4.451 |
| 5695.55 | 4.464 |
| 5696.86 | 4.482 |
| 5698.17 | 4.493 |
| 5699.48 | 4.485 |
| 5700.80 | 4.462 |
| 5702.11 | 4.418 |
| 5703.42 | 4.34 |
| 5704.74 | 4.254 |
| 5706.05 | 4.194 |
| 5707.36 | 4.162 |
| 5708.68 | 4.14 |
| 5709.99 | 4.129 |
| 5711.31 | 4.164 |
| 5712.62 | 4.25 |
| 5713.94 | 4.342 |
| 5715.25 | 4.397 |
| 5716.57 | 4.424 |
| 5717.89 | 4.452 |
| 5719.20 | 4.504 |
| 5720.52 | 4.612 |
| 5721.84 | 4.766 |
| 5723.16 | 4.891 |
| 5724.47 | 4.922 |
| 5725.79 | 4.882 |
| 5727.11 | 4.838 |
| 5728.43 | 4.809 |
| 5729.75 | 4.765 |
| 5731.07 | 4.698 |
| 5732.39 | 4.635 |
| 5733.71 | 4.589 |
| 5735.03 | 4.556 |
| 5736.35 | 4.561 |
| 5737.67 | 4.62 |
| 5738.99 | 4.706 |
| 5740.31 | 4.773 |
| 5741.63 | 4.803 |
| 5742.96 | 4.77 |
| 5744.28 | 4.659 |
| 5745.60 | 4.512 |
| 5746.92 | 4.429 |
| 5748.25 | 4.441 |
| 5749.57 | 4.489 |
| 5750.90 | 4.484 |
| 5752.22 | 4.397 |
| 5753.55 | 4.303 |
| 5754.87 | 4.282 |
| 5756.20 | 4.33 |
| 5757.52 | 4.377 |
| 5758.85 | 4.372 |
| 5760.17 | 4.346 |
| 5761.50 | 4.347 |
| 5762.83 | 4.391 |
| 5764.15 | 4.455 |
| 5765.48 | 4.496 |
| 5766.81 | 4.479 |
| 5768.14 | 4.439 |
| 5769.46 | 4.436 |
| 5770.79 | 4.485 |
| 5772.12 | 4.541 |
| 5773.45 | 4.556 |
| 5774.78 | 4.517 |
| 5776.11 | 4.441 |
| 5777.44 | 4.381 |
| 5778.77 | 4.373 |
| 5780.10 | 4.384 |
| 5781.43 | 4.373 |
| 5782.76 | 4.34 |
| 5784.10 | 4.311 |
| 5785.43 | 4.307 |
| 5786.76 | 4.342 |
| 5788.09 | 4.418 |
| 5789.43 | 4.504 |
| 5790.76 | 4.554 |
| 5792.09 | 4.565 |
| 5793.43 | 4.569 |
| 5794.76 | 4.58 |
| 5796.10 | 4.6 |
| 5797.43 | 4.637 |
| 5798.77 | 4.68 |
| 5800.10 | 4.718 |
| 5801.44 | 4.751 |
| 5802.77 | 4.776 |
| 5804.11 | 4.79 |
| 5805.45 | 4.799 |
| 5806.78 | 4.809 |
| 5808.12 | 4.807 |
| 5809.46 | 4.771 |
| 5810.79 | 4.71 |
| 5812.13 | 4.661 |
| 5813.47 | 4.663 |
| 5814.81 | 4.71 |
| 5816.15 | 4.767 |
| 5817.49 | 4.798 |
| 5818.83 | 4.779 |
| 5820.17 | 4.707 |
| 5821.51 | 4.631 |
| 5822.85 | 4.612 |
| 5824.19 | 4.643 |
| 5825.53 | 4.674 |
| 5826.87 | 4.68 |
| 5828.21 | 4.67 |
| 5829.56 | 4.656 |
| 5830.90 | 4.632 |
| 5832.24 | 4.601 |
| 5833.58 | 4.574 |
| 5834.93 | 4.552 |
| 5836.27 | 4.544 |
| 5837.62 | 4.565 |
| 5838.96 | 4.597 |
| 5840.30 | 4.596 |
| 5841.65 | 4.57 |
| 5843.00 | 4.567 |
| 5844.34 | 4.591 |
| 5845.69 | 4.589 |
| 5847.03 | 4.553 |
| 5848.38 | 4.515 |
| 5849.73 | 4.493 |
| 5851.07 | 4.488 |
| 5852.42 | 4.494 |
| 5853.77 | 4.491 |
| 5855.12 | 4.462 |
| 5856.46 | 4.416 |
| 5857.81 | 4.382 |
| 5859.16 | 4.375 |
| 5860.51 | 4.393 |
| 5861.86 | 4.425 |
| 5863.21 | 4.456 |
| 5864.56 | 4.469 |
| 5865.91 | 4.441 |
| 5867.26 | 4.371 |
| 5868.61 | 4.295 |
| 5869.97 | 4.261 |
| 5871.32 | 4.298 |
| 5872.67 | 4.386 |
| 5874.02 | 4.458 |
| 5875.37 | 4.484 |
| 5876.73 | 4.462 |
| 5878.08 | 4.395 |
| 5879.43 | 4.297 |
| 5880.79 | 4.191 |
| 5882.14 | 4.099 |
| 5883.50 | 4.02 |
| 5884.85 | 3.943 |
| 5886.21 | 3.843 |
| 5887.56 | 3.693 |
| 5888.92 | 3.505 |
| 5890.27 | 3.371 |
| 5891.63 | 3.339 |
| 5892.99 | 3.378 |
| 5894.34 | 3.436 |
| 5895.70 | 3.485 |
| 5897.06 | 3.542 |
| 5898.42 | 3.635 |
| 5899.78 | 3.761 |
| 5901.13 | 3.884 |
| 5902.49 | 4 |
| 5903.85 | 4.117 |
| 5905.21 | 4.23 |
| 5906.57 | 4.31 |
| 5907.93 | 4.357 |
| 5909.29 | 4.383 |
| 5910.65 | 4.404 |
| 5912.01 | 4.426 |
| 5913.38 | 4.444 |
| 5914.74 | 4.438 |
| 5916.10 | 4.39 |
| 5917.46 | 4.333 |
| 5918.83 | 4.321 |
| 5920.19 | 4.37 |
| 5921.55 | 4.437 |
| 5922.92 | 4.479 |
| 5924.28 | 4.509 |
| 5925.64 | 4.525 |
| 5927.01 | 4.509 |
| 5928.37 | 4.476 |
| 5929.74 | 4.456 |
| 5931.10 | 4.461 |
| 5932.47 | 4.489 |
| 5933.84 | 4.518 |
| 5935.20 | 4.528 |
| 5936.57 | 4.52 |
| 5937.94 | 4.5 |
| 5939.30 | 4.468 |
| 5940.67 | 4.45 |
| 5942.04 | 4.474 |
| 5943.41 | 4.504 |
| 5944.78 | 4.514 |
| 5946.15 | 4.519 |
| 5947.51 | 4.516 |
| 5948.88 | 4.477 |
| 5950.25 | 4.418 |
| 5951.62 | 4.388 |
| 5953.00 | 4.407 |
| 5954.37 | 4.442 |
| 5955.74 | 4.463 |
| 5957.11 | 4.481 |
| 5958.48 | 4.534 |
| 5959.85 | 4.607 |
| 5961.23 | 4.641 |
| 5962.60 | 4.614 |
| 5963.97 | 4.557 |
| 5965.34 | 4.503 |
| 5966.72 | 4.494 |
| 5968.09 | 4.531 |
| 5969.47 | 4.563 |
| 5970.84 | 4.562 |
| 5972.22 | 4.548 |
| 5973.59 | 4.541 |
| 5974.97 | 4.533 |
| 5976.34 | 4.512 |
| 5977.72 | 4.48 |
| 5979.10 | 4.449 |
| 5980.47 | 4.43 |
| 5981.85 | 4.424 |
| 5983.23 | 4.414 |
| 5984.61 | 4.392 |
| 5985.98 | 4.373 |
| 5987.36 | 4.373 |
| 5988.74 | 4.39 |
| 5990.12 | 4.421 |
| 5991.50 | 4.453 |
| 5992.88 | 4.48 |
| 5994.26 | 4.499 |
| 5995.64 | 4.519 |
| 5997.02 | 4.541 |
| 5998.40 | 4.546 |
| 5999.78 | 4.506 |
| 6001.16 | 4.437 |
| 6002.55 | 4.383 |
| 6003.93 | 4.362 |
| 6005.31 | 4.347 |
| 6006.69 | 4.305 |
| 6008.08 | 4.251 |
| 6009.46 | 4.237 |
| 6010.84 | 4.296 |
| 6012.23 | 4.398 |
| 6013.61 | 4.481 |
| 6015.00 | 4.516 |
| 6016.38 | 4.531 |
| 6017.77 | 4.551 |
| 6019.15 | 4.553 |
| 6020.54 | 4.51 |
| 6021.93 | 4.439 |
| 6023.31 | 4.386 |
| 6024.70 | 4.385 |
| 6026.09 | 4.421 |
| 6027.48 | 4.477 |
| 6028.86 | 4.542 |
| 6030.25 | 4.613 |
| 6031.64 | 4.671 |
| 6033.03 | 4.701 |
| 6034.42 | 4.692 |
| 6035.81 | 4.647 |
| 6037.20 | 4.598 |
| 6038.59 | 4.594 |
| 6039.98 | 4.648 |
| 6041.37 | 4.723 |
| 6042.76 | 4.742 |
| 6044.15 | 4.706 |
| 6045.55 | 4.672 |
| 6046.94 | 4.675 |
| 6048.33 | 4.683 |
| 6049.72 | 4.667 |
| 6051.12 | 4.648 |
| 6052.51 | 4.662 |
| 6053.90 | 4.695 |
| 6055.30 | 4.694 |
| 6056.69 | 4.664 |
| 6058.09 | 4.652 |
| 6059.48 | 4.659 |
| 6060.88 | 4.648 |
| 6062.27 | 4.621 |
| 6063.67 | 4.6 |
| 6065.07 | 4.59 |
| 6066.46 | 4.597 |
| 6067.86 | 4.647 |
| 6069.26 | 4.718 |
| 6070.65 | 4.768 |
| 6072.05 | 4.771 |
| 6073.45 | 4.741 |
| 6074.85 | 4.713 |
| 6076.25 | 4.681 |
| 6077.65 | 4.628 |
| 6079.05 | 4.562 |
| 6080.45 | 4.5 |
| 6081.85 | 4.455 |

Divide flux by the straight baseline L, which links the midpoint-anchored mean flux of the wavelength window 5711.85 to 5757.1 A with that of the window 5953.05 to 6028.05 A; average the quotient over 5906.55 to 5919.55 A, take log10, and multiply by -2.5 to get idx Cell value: 0.03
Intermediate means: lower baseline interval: 4.58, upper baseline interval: 4.46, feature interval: 4.38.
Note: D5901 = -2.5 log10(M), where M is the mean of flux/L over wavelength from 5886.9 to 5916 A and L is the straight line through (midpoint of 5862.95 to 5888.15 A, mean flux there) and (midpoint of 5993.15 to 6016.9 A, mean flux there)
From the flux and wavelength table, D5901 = 0.10 mag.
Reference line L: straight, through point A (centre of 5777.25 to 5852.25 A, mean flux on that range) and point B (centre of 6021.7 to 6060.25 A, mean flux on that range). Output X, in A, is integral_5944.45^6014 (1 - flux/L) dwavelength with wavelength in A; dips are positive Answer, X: 2.3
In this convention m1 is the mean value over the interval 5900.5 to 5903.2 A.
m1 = 3.94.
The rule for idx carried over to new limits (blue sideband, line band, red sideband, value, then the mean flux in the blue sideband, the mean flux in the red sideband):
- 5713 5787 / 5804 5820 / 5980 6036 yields -0.06 mag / 4.52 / 4.46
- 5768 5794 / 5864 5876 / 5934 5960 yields 0.02 mag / 4.44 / 4.48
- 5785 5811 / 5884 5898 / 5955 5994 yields 0.27 mag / 4.64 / 4.49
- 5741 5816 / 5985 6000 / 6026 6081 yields 0.04 mag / 4.53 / 4.65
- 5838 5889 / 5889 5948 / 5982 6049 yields 0.05 mag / 4.36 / 4.5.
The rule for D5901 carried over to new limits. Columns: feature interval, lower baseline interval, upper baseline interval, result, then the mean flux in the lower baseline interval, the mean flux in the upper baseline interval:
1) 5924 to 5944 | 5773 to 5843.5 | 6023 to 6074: 0.03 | 4.6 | 4.64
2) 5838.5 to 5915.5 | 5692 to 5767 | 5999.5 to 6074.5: 0.08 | 4.5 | 4.57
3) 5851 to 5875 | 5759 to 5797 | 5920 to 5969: 0.02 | 4.45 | 4.5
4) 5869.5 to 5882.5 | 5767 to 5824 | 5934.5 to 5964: 0.05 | 4.59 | 4.5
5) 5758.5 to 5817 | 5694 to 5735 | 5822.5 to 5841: 0.01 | 4.5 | 4.61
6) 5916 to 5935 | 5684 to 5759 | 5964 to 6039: 0.01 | 4.47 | 4.48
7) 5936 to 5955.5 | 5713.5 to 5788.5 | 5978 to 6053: 0.01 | 4.52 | 4.51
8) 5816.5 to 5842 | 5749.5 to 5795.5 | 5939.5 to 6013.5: -0.05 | 4.43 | 4.46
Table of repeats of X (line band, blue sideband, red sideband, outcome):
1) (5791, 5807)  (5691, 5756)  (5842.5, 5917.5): -1.19 A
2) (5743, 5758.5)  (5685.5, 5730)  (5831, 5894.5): -0.14 A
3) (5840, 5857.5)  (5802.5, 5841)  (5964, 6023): 0.47 A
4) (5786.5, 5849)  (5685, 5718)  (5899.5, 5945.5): -4.12 A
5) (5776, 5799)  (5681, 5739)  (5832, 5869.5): 0.09 A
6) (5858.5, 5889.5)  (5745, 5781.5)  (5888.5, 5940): 0.02 A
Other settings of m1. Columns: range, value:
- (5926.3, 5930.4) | 4.47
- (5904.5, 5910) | 4.32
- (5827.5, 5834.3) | 4.62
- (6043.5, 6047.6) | 4.68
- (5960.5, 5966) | 4.58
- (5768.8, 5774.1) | 4.51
